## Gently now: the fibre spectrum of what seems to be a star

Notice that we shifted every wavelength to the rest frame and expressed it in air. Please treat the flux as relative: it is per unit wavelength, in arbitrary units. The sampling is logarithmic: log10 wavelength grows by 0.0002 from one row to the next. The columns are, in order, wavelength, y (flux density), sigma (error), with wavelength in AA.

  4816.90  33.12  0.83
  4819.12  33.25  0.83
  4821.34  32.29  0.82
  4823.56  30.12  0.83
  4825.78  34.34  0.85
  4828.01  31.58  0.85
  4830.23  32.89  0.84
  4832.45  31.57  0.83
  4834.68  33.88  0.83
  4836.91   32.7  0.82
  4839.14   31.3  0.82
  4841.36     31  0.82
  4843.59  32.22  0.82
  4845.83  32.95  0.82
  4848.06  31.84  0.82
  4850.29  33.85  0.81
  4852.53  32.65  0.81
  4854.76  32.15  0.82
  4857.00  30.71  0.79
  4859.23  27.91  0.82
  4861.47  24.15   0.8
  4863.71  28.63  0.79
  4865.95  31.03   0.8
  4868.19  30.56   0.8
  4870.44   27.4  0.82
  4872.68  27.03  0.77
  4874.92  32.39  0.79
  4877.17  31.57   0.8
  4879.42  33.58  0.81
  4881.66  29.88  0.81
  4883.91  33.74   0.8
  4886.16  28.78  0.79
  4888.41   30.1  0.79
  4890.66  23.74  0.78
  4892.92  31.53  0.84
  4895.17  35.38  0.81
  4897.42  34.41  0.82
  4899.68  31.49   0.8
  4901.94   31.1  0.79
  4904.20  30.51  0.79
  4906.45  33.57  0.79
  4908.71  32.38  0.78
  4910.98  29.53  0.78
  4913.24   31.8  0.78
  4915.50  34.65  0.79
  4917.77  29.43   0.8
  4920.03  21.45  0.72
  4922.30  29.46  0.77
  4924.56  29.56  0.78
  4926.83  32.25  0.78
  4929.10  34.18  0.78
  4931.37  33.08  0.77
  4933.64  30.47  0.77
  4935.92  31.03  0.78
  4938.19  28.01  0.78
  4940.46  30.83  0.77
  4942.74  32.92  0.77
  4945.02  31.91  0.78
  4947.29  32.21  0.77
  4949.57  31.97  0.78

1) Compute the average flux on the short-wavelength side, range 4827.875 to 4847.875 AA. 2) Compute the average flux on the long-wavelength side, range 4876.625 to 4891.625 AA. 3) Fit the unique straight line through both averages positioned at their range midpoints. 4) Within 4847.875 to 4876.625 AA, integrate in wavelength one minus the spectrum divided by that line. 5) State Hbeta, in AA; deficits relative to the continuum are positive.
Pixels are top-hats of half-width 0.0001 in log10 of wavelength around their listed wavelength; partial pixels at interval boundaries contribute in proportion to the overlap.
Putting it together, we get 1.1 AA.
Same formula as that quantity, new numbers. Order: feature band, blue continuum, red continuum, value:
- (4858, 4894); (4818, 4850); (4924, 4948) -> 2.80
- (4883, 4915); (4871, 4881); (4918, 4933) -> -0.91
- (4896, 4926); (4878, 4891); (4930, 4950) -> 0.08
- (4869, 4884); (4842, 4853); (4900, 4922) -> 0.49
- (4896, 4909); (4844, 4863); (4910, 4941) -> -0.76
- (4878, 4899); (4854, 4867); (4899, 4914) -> -0.51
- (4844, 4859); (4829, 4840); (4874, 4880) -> 0.16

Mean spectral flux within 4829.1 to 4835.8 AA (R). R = 32.8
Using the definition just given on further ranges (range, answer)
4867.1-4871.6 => 28.9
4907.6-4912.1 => 30.9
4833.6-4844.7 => 32.2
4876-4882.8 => 31.7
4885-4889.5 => 29.5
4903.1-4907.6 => 32.1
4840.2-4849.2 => 32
